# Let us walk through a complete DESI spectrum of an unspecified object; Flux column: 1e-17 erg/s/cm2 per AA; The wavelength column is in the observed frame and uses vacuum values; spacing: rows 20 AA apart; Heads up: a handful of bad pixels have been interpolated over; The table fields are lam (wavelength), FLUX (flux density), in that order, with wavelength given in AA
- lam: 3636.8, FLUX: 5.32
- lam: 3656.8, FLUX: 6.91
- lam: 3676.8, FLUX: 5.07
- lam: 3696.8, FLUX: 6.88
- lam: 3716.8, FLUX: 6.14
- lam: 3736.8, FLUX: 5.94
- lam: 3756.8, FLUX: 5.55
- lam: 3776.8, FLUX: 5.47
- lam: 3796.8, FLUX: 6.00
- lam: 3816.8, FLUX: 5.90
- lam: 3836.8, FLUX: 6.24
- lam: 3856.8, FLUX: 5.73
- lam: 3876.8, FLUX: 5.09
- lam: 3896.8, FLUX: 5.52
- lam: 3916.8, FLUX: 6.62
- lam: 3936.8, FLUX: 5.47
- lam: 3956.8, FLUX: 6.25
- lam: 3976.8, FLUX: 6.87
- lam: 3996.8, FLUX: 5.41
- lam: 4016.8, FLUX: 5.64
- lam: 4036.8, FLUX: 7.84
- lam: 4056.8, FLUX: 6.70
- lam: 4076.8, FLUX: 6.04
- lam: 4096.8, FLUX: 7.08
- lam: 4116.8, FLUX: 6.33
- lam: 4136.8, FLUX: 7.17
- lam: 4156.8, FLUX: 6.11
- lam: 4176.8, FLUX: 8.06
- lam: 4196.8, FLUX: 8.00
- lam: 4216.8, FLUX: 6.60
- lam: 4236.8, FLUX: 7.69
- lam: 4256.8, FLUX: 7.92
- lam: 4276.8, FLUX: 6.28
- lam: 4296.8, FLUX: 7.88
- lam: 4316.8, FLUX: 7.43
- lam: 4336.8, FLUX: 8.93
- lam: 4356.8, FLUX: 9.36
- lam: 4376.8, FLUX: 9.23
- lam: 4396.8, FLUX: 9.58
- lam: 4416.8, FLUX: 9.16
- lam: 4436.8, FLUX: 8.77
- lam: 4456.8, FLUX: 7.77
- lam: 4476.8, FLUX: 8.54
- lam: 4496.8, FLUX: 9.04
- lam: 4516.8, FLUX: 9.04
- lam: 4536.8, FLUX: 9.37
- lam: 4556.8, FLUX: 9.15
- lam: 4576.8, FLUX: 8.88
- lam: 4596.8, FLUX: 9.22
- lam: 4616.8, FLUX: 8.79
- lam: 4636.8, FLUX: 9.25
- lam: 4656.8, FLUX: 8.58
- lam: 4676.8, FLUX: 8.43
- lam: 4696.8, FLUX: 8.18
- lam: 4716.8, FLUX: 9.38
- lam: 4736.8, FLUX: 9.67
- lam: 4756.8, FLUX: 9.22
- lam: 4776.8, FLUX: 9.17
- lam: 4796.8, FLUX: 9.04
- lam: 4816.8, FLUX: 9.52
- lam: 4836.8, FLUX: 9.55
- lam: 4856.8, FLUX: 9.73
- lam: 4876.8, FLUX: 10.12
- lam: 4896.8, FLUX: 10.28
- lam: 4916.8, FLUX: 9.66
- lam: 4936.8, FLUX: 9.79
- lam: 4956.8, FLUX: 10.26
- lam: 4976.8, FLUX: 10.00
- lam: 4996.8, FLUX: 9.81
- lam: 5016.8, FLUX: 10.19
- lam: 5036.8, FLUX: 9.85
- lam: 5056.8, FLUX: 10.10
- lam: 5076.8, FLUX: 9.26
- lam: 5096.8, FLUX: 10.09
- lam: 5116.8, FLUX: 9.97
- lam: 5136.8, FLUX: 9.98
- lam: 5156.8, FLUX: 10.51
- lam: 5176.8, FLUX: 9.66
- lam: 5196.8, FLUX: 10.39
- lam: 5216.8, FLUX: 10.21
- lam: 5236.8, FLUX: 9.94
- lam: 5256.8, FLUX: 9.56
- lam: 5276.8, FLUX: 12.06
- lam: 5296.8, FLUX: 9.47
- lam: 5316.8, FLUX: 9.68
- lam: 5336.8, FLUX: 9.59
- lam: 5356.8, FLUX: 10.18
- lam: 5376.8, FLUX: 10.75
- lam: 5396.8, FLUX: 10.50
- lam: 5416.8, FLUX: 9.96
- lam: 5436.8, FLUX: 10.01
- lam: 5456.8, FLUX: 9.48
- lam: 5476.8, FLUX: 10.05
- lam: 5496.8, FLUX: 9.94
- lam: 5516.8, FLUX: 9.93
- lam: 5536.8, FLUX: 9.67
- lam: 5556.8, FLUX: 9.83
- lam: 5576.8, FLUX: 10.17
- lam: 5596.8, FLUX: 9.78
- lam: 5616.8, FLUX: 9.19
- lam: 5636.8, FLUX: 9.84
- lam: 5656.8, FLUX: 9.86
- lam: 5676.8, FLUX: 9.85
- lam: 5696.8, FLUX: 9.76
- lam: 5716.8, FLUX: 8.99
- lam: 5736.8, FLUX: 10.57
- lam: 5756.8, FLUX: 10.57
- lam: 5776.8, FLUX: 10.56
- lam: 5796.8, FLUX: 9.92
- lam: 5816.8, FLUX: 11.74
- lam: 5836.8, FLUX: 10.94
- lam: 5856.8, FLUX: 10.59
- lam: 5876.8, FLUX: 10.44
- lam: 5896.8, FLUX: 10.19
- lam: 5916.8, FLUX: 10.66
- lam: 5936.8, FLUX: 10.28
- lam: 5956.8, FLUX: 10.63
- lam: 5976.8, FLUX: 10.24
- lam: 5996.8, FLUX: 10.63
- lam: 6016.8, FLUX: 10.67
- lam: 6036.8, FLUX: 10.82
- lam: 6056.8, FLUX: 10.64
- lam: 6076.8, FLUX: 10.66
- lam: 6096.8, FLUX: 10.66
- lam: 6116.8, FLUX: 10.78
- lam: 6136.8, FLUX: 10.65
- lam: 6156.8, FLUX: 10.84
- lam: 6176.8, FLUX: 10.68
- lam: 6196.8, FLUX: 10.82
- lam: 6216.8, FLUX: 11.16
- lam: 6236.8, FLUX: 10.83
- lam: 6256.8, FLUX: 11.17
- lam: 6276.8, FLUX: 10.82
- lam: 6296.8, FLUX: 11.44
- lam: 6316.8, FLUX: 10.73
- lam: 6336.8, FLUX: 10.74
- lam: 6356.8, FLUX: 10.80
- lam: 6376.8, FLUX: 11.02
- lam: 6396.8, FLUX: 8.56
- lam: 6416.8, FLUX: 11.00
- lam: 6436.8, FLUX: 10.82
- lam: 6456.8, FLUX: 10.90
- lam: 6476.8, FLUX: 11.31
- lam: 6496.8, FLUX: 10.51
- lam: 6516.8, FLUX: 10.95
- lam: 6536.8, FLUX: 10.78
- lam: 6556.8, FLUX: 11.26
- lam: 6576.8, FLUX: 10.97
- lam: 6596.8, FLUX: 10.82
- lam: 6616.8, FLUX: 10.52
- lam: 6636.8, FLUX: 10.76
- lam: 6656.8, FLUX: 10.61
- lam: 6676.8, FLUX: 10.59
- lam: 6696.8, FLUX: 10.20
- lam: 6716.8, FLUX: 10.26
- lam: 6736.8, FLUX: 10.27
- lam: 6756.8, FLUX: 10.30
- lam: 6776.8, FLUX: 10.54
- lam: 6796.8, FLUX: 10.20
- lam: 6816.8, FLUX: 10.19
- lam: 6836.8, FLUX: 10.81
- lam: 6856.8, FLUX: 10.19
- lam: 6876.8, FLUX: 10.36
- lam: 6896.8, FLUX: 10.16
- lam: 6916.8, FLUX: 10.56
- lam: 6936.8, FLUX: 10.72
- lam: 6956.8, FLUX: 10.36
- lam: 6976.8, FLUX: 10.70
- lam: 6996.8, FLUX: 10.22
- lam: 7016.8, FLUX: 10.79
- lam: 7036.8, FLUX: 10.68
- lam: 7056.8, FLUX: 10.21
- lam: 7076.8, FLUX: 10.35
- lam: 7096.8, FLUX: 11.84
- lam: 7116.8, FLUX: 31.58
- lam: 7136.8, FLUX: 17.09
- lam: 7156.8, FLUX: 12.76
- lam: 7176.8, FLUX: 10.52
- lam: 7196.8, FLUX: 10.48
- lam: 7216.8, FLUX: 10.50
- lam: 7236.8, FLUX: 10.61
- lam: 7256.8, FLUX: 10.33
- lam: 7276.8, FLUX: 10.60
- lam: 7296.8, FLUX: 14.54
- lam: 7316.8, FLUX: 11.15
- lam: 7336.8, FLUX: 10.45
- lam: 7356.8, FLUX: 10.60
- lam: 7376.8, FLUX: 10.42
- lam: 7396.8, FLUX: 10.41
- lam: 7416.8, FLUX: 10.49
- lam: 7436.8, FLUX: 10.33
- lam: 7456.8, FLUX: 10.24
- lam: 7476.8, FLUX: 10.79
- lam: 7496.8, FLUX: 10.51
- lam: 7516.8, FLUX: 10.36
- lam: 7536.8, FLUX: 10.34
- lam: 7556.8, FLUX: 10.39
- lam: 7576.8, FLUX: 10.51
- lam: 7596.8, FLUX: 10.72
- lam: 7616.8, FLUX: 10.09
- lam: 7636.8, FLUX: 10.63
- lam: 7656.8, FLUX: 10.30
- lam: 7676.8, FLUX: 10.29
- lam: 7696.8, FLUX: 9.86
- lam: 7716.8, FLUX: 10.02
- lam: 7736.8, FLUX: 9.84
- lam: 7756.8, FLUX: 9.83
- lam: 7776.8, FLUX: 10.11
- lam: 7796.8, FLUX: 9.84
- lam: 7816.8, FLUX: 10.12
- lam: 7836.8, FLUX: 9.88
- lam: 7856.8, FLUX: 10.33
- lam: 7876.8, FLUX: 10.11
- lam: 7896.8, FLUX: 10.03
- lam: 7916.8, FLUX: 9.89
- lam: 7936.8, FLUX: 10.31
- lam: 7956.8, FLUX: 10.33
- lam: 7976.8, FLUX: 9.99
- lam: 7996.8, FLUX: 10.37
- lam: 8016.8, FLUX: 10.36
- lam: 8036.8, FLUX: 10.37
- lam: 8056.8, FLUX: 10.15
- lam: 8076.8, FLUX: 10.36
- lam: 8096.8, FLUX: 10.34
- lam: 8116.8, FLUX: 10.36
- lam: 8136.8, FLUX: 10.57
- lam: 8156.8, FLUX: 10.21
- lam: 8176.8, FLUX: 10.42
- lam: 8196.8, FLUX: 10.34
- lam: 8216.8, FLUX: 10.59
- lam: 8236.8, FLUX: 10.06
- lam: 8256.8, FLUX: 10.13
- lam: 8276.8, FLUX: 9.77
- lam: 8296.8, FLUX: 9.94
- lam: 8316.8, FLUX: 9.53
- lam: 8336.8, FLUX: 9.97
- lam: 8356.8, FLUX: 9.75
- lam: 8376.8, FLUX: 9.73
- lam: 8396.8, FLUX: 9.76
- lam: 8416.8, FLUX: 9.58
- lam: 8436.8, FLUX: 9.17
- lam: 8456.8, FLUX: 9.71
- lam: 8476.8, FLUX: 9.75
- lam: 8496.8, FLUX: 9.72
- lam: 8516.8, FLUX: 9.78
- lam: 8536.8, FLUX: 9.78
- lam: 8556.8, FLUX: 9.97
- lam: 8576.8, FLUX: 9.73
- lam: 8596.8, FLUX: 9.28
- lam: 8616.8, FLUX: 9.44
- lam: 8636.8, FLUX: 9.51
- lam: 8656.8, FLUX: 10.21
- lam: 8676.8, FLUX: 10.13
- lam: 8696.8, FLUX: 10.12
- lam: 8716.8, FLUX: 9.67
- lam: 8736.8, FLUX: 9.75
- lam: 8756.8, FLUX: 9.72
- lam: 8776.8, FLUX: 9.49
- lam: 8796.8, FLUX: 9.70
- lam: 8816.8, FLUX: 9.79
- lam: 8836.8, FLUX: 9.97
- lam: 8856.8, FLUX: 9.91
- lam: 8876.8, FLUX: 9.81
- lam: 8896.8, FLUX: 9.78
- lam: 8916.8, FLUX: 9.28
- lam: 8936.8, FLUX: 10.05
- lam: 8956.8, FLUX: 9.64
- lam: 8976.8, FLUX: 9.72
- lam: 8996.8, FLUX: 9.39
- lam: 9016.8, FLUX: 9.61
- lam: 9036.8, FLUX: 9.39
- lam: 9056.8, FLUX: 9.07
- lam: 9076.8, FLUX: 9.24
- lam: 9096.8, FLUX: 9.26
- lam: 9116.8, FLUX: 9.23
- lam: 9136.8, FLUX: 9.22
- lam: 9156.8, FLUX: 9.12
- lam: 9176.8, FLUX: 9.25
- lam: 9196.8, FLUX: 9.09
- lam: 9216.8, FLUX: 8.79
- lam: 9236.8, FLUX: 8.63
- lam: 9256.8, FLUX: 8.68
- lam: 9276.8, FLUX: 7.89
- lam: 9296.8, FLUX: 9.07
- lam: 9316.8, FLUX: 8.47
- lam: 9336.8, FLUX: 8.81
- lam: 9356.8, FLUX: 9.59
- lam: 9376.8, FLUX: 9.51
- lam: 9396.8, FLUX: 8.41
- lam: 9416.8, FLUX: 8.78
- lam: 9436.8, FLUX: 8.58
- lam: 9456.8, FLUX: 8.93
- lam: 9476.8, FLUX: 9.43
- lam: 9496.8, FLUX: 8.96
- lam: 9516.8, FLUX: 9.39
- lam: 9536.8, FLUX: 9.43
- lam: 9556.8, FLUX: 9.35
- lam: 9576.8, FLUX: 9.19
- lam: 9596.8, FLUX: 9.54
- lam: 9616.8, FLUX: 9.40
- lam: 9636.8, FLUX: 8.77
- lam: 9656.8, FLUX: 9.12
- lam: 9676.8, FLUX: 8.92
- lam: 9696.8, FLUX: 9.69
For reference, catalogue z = 0.09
